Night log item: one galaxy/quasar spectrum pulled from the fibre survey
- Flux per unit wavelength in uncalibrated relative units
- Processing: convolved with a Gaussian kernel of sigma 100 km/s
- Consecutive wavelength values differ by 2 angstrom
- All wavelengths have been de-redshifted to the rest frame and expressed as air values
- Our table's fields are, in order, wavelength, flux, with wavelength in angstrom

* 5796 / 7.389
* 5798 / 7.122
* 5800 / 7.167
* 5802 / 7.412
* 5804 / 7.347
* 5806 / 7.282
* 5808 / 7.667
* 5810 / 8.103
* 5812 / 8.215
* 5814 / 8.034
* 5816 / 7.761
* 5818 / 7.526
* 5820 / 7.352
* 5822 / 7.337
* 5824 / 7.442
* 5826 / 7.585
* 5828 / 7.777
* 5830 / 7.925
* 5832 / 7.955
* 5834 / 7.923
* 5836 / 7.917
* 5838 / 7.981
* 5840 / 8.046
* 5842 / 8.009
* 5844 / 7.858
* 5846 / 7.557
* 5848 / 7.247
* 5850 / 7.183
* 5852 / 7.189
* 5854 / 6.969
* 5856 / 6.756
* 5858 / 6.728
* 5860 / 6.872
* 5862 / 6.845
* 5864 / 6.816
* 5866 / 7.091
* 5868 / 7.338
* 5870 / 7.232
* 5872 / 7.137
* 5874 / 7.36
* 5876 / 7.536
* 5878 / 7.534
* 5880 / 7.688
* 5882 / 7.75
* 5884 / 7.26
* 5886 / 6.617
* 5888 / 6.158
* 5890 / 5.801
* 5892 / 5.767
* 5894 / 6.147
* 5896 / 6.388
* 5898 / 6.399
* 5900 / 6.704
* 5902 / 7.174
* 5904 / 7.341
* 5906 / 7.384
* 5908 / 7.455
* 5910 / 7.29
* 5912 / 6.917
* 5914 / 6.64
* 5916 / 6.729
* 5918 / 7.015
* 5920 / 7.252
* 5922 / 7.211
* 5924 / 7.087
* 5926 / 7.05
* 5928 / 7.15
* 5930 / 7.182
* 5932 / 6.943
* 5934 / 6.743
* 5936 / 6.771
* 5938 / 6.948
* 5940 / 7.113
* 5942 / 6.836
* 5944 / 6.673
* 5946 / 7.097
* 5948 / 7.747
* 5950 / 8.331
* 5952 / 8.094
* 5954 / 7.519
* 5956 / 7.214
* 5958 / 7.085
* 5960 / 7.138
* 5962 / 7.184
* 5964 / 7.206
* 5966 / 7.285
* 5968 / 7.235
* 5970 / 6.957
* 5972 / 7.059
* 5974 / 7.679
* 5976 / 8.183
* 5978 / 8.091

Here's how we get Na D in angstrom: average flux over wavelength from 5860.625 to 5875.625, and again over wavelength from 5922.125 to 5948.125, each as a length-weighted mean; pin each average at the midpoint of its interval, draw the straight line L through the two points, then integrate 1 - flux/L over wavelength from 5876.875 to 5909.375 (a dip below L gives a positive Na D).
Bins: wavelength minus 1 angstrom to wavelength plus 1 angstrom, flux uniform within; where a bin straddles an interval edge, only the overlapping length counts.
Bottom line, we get 1.05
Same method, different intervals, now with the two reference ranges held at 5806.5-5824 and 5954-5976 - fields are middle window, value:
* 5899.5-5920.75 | 1.0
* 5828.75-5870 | 1.1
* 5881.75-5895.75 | 2.0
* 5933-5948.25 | 0.8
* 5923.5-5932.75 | 0.4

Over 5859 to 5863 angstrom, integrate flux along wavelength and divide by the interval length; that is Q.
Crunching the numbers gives 6.86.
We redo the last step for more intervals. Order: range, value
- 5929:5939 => 6.92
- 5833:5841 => 7.97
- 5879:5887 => 7.33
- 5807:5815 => 8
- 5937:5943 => 6.97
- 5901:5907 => 7.3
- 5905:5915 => 7.14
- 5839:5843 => 8.03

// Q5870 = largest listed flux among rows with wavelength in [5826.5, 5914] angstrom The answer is 8.046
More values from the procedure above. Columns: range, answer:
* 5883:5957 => 8.331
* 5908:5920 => 7.455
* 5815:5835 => 7.955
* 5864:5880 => 7.688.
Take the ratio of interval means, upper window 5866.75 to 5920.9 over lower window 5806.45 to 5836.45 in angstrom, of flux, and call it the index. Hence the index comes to 0.90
